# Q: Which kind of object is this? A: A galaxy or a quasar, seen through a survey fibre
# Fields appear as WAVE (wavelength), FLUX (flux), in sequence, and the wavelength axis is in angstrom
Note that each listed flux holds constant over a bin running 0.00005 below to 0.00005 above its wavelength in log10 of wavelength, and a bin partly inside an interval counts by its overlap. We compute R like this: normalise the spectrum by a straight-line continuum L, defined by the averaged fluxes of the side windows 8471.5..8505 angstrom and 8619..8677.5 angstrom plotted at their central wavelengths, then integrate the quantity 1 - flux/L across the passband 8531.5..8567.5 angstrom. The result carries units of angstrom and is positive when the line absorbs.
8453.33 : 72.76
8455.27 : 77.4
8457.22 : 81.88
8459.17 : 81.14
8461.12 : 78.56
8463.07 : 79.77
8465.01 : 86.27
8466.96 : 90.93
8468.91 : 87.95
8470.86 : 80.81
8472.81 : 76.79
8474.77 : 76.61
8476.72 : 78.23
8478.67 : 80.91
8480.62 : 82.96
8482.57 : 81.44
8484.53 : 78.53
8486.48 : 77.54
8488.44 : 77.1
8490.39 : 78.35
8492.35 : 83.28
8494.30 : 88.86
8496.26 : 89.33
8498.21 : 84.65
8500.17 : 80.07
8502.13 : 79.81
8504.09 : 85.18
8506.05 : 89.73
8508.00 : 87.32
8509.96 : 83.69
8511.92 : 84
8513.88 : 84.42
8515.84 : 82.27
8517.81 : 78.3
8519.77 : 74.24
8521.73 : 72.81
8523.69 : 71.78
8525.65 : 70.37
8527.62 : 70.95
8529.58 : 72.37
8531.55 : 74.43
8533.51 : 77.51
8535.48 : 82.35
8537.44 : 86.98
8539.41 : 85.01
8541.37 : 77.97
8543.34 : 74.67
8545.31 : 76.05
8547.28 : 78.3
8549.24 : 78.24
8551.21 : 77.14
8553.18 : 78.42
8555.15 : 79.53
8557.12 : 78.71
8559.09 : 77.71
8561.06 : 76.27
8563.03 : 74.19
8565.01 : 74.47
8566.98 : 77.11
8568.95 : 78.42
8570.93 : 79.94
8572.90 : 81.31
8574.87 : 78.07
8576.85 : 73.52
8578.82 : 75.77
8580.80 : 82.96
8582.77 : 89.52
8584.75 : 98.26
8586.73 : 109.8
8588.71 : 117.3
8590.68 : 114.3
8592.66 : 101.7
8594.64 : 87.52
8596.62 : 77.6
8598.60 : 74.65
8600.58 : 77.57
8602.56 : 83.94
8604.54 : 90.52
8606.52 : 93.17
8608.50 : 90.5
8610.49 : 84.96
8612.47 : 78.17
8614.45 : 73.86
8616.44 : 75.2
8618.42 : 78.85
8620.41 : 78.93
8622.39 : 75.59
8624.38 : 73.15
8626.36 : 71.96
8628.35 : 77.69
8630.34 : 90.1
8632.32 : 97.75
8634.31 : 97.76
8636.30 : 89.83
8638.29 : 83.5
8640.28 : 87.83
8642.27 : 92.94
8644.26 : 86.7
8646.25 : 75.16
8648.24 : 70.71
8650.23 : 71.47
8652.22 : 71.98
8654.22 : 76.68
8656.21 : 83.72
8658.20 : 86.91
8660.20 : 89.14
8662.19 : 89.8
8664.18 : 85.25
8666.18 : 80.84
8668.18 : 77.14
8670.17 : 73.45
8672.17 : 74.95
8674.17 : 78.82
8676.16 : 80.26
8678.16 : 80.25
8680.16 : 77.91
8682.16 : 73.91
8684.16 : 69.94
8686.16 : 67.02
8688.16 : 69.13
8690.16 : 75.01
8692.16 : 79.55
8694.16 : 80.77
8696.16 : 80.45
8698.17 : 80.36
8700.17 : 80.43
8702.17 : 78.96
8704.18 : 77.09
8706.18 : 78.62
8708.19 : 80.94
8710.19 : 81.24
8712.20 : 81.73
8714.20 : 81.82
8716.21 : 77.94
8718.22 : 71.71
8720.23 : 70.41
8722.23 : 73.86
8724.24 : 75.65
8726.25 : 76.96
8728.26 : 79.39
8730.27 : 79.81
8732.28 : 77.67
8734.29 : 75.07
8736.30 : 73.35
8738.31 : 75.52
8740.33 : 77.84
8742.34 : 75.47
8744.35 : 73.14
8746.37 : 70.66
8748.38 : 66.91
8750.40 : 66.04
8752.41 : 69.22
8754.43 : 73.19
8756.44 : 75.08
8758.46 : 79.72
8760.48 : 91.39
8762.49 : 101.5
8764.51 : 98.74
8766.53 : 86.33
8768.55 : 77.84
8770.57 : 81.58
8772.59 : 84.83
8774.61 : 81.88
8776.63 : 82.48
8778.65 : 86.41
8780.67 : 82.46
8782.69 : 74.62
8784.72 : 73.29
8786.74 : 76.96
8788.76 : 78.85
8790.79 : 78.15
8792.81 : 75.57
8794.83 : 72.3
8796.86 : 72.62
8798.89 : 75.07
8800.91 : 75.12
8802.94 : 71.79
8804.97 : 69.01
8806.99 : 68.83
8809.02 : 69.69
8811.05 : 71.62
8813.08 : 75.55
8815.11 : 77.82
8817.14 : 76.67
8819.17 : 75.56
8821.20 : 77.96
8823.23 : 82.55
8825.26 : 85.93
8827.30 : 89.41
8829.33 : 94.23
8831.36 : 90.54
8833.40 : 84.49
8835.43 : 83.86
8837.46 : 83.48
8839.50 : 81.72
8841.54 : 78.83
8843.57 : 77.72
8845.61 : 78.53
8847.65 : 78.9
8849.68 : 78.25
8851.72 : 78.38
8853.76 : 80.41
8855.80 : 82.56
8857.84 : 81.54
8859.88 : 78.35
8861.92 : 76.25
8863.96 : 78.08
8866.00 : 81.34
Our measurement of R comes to 1.4 angstrom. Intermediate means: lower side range 81.1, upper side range 81.7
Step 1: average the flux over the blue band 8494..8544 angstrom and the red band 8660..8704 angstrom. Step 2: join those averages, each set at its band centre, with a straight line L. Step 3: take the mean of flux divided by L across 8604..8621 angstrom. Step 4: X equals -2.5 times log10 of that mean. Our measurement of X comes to -0.05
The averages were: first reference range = 80.3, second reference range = 78.1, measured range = 82.5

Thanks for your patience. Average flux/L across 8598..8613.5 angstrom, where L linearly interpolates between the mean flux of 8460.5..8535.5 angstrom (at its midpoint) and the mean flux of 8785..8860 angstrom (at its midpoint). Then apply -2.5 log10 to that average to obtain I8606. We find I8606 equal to -0.06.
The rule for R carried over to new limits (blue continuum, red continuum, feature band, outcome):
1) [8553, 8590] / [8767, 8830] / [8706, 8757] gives 2.8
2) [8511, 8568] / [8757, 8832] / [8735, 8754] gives 1.8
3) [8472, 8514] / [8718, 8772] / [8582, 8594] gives -3.6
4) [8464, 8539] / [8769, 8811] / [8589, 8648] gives -4.5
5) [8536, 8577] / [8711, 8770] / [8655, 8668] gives -1.2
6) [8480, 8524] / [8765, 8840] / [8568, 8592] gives -2.7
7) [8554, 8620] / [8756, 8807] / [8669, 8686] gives 1.4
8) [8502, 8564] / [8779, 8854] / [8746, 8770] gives -0.5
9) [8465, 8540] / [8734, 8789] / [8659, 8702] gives 0.6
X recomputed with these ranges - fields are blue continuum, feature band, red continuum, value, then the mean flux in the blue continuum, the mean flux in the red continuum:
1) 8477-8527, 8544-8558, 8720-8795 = 0.03 mag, 81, 78.3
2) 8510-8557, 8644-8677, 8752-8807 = -0.01 mag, 77.9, 79.4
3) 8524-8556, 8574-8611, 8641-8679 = -0.14 mag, 77.4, 80.4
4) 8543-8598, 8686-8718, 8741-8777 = 0.04 mag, 83.9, 79.7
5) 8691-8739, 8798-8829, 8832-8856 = 0.05 mag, 77.9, 80.7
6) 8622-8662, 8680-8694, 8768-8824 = 0.11 mag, 82.8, 76.6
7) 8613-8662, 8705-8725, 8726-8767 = 0.02 mag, 81.7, 78.2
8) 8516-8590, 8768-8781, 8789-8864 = -0.05 mag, 80.2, 78.6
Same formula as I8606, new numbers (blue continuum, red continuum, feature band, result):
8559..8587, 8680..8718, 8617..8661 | -0.039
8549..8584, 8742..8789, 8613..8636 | -0.032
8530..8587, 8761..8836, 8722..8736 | 0.044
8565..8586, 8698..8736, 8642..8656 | 0.029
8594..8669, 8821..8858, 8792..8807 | 0.138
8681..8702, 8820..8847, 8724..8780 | 0.001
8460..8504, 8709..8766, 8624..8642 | -0.090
